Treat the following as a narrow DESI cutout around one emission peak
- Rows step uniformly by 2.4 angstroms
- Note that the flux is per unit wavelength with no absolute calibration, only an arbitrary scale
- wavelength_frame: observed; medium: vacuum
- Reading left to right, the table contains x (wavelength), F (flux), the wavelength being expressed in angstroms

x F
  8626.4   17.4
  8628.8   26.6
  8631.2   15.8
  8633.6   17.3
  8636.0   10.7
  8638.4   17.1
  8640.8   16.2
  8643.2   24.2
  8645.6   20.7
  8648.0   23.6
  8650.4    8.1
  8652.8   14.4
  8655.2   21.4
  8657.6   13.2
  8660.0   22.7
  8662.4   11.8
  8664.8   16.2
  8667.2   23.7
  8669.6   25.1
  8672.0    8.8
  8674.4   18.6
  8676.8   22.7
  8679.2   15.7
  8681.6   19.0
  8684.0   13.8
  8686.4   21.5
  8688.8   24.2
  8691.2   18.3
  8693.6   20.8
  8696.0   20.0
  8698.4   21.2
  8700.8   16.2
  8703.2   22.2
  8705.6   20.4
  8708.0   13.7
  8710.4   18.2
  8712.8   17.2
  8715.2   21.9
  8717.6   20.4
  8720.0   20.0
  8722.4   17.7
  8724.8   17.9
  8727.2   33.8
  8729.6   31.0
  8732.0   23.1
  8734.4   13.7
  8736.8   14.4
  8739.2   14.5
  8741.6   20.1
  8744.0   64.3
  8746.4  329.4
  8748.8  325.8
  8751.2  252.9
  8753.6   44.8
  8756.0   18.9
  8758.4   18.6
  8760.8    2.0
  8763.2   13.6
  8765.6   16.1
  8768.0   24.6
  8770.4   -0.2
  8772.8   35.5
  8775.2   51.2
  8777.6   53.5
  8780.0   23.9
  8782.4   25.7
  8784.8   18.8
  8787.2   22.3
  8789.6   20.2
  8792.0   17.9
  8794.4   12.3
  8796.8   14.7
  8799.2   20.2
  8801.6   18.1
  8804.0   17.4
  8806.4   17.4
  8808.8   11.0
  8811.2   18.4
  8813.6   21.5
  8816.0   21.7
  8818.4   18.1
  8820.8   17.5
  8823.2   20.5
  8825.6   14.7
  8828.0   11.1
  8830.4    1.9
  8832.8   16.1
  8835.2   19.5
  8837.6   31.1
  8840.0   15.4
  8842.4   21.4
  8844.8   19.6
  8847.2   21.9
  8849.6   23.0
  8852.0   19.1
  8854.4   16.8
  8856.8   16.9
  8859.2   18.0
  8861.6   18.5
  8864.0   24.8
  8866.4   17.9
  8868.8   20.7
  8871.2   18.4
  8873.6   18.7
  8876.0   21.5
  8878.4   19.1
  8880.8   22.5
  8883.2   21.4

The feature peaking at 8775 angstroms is [N II]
